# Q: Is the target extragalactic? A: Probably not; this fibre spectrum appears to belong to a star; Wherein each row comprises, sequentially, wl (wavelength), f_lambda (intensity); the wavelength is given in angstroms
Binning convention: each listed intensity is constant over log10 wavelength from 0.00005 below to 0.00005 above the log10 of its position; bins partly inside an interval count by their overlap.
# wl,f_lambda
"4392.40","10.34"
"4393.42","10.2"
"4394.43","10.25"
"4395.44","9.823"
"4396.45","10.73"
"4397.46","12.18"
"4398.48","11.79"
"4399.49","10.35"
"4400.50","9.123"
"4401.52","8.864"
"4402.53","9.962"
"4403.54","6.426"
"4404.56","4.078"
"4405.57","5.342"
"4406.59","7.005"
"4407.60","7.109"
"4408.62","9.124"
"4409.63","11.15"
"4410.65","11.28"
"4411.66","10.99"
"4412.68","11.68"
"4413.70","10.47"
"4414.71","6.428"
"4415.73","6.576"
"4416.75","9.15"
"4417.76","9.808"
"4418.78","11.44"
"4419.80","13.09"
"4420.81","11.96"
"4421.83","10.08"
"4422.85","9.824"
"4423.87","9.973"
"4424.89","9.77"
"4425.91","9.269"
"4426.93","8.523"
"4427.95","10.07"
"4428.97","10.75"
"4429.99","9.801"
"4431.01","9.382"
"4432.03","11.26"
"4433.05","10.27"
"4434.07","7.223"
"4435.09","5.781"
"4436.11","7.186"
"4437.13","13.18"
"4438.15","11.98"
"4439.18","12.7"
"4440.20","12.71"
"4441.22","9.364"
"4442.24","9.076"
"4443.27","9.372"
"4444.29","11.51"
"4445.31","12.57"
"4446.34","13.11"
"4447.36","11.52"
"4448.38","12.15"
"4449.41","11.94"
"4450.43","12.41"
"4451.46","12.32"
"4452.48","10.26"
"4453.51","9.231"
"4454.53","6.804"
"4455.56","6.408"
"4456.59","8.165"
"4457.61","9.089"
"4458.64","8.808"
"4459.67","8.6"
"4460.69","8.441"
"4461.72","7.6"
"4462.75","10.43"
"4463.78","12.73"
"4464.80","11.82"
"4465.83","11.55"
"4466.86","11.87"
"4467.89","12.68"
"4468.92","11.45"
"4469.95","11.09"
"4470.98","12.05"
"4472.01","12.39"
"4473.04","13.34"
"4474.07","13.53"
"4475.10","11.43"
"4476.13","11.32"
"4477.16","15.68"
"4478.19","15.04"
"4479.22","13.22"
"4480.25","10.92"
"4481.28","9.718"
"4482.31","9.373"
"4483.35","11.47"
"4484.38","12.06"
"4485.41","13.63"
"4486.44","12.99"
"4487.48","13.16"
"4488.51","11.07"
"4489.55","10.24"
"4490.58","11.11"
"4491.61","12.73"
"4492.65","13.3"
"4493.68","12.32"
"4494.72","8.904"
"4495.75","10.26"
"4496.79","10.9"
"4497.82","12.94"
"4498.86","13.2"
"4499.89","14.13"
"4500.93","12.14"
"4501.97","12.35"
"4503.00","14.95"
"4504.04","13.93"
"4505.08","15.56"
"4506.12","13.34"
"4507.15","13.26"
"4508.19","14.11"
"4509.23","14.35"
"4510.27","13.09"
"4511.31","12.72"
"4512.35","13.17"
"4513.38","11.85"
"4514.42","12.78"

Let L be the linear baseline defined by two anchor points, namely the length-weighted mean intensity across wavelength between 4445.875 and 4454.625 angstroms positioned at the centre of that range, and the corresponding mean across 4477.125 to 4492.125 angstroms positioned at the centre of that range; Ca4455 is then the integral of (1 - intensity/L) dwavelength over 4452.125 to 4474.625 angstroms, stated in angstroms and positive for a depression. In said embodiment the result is 2.4 angstroms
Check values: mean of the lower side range 11.3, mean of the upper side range 12.1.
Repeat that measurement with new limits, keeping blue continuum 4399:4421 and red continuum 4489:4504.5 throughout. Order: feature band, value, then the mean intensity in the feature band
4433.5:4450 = -0.72 angstroms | 10.7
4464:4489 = -1.57 angstroms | 12.2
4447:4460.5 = 1.13 angstroms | 9.77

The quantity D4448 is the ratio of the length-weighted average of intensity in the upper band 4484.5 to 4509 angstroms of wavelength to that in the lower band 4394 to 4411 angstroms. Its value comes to 1.4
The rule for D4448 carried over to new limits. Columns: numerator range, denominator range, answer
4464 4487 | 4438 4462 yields 1.19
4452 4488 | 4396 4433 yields 1.16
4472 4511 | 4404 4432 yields 1.33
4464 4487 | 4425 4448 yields 1.19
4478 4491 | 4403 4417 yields 1.41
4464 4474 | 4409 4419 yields 1.23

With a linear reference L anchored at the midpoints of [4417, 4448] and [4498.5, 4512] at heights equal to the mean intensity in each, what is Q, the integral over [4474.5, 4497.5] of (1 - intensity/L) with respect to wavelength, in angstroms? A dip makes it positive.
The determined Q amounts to 1.6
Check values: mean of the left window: 10.4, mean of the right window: 13.6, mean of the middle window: 11.9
